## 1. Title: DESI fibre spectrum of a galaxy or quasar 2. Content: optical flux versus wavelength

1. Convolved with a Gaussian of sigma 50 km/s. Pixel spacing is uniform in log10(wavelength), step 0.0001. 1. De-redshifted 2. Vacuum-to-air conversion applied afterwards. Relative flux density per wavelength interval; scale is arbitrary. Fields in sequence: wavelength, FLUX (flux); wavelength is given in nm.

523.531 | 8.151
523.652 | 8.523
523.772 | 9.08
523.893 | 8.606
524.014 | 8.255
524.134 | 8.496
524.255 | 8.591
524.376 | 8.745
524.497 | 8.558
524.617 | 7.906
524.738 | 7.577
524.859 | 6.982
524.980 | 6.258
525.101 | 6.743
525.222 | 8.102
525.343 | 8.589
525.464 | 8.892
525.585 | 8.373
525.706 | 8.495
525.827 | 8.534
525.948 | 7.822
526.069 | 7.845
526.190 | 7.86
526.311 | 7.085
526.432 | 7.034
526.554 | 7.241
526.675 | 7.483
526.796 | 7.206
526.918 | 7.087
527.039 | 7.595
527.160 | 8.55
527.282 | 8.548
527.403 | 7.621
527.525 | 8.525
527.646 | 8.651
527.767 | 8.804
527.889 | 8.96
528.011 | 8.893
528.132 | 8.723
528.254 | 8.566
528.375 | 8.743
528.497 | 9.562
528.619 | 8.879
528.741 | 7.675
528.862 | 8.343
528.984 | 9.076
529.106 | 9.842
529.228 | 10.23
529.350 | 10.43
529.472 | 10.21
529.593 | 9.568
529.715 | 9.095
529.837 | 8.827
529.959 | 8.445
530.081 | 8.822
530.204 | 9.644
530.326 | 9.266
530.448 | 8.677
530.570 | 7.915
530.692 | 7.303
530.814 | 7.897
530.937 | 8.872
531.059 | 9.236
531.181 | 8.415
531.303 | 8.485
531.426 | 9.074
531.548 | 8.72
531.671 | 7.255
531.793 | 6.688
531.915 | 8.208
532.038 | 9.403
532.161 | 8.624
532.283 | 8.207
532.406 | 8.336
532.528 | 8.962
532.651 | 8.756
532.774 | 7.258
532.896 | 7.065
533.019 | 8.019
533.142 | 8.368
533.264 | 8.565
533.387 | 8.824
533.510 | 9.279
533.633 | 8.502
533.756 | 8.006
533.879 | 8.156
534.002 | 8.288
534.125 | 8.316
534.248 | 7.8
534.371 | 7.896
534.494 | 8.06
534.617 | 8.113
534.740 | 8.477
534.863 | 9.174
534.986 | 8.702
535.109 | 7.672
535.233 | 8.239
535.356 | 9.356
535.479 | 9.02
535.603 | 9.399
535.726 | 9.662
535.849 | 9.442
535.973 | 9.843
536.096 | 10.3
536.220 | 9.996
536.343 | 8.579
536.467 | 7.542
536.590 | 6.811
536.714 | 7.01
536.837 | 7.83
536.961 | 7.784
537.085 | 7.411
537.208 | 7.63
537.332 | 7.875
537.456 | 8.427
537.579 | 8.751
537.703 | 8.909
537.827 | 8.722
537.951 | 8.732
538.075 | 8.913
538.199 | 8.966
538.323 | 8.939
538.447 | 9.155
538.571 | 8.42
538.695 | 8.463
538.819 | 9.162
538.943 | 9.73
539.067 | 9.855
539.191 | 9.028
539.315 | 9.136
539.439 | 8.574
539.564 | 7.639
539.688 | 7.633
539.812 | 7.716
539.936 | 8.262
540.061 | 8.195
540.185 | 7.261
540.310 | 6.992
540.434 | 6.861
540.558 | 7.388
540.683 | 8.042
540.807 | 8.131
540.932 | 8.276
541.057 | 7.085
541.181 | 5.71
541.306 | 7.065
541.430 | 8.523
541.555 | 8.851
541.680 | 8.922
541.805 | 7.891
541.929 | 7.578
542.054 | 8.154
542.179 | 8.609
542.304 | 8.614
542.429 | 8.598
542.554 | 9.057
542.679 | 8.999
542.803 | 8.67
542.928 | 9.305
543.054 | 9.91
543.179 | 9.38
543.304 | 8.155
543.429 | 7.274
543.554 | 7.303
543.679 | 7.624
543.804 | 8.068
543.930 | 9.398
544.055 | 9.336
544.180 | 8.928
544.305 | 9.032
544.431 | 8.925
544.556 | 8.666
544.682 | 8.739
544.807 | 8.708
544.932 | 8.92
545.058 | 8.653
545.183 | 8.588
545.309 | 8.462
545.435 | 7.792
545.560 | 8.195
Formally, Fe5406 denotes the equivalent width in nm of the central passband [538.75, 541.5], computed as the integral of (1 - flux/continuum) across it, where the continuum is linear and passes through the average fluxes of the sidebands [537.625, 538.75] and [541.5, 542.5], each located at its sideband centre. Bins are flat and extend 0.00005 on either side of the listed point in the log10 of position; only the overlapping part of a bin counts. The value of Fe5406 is 0.19 nm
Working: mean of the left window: 8.8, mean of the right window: 8.4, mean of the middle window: 8.02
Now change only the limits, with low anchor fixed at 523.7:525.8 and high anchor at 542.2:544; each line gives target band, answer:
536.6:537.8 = 0.07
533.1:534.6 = 0.01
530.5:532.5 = 0.00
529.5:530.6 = -0.09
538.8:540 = -0.02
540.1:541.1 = 0.12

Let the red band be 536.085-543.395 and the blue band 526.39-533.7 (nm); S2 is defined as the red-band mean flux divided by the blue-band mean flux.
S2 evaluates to 0.98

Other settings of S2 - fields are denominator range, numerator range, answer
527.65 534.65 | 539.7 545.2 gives 0.96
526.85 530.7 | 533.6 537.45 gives 0.96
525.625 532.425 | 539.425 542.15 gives 0.91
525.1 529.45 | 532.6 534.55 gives 0.98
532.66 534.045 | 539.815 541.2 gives 0.92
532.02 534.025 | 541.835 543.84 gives 1.01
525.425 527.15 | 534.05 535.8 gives 1.10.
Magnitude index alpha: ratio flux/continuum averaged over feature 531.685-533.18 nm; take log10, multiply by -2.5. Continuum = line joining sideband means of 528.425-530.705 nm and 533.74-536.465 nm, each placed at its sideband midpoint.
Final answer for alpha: 0.10 mag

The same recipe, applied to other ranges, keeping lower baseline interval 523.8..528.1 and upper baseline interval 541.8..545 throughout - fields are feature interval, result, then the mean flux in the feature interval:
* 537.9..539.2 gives -0.07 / 9.04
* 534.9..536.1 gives -0.09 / 9.11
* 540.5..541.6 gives 0.12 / 7.65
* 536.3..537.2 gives 0.12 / 7.55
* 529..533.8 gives -0.06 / 8.65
